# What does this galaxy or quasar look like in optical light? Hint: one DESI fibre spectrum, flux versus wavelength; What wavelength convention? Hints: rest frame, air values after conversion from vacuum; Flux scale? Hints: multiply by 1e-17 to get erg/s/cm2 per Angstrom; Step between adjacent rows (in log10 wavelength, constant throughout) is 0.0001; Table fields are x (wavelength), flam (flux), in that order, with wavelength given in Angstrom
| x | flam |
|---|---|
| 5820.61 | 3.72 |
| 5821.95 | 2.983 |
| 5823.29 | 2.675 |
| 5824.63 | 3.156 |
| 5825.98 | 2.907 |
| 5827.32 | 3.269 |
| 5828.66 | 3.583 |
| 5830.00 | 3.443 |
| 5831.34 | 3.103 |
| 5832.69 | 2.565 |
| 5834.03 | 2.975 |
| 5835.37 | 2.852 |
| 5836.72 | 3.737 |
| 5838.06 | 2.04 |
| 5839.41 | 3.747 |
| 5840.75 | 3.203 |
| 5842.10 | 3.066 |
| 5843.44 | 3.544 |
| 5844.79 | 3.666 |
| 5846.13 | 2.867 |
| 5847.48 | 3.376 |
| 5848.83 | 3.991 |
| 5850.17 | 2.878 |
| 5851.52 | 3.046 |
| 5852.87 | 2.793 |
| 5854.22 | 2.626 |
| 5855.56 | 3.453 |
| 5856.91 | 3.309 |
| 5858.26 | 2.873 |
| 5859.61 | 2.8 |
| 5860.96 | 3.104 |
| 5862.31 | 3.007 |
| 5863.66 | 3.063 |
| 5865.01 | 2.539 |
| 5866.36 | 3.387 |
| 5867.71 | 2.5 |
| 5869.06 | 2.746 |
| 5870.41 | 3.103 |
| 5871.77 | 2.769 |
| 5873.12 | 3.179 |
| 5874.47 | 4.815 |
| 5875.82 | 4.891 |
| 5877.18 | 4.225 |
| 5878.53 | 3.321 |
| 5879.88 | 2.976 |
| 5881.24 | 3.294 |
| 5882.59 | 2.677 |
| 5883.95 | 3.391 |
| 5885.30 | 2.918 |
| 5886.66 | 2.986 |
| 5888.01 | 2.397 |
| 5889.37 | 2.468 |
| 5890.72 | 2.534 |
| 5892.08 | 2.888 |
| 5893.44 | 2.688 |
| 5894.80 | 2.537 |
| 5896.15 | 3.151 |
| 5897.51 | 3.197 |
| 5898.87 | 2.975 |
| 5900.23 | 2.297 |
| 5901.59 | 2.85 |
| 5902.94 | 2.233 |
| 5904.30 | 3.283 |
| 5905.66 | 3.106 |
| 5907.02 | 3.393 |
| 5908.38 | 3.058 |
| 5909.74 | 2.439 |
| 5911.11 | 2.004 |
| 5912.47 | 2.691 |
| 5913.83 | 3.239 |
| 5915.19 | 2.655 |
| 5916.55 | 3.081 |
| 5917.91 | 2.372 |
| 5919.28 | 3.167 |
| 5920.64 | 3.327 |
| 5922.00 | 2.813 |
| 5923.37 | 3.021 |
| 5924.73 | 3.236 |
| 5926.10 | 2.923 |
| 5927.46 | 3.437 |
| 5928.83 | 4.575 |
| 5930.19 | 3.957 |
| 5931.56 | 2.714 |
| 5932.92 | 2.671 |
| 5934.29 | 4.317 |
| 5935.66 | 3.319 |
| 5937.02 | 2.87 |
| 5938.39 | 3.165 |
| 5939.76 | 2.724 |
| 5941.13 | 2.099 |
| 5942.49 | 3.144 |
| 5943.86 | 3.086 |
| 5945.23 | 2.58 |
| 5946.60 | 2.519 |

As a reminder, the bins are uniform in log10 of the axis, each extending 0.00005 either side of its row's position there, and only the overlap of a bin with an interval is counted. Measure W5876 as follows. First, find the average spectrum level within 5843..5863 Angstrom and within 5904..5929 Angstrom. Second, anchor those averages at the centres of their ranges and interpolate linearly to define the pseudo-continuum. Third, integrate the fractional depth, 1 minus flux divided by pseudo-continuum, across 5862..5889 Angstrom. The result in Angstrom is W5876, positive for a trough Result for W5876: -0.9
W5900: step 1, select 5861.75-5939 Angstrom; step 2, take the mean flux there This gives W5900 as 3.07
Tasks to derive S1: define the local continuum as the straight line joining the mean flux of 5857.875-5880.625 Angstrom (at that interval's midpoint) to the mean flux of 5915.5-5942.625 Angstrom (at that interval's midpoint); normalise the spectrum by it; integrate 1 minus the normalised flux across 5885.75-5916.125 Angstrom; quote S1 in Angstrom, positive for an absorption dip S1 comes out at 4.0 Angstrom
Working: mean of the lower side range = 3.26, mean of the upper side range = 3.14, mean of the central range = 2.78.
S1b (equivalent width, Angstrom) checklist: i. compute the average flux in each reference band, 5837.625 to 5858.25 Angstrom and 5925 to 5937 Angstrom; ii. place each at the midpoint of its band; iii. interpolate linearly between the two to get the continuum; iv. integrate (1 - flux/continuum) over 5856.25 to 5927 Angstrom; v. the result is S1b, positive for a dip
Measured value 6.7 Angstrom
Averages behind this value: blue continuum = 3.18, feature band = 3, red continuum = 3.45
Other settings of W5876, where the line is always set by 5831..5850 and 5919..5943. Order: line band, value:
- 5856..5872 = 1.23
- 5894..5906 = 1.33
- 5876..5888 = -0.21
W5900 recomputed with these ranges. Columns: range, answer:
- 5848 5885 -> 3.21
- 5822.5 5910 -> 3.08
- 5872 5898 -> 3.18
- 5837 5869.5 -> 3.08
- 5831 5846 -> 3.13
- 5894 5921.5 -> 2.85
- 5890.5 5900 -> 2.84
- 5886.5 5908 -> 2.81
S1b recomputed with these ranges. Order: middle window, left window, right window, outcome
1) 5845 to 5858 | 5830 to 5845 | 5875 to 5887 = 0.3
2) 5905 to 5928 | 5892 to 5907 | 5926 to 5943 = 0.8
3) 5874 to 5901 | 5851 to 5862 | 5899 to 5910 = -1.9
